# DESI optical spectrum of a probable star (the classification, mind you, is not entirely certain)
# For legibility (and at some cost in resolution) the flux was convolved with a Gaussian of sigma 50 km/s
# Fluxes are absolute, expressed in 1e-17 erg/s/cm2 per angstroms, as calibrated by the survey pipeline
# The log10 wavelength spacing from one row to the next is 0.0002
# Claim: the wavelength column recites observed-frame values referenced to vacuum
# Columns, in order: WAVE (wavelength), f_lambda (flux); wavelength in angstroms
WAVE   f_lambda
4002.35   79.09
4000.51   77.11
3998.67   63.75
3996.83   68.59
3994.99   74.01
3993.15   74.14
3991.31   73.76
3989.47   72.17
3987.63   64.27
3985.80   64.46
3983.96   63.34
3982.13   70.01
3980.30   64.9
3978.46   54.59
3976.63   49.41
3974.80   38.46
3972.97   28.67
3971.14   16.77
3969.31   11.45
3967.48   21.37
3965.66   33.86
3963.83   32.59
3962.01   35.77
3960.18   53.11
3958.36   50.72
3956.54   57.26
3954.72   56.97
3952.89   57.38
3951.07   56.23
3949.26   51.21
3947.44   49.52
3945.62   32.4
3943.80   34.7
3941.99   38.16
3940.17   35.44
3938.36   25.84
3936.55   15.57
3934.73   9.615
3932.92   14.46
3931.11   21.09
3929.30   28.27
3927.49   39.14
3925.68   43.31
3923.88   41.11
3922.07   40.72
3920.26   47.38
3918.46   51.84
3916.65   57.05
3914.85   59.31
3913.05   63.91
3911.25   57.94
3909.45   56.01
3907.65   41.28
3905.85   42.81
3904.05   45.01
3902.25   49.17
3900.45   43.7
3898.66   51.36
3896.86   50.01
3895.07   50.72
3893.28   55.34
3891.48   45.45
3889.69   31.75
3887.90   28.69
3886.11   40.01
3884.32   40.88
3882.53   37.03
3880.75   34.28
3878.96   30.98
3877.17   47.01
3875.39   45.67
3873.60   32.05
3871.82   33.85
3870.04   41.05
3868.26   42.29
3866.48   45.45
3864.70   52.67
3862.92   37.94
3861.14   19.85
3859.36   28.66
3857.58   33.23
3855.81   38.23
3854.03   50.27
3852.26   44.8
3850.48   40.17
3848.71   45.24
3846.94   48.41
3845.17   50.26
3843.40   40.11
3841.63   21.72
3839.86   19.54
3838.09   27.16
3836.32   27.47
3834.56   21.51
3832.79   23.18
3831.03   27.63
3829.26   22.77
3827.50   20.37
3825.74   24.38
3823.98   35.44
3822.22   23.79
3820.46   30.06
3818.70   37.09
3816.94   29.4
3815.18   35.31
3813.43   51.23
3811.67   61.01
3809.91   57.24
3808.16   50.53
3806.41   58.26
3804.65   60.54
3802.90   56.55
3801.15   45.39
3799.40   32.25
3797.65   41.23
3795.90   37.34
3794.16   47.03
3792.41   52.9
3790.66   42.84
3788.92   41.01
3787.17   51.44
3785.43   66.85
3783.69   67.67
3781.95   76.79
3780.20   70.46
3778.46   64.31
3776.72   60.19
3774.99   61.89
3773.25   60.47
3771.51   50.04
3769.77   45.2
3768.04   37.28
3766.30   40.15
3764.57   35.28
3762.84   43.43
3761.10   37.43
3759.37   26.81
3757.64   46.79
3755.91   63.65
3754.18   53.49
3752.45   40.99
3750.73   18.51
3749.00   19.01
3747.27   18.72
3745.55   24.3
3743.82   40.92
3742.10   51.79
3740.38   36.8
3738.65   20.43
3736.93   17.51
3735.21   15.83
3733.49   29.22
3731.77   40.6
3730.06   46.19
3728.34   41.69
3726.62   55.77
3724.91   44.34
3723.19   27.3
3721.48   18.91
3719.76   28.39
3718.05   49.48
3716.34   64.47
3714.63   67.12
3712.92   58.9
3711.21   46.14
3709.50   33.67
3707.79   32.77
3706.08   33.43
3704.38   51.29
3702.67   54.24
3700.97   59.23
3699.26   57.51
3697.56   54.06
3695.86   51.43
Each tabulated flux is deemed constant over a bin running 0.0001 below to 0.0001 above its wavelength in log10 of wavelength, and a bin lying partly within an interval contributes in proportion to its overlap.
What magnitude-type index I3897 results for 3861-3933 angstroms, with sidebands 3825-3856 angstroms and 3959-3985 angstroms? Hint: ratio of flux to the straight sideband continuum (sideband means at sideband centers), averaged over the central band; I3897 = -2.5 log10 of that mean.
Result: -0.18 mag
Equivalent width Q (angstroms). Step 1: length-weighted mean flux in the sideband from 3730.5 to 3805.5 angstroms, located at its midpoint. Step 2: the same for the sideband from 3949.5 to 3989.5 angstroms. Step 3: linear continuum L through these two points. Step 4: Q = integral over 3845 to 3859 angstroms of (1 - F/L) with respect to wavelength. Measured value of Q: 0.8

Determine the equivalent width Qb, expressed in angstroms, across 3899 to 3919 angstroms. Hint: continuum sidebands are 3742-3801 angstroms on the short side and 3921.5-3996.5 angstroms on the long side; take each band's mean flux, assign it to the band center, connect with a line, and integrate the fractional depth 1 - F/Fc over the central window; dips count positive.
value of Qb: -3.2 angstroms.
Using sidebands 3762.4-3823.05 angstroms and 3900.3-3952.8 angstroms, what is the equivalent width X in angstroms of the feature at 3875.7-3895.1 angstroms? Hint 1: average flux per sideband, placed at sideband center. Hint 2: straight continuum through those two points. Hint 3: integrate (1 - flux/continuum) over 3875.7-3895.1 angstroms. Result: 1.7 angstroms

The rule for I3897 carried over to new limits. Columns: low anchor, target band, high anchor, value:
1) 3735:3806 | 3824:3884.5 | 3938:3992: 0.28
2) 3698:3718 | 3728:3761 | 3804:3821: 0.40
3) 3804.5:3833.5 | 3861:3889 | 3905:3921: 0.21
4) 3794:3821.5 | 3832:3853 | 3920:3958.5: 0.26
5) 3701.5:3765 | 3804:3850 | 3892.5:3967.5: 0.12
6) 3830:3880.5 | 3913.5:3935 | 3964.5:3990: 0.07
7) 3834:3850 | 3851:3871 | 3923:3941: -0.21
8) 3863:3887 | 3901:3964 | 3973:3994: 0.19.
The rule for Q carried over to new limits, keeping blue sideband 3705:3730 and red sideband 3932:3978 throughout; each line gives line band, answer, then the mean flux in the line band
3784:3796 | -2.6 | 50.1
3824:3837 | 5.0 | 24.6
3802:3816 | -4.6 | 53.9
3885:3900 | -2.3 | 44.1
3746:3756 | 2.2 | 33.1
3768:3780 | -4.2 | 56.3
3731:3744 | 3.5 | 31.1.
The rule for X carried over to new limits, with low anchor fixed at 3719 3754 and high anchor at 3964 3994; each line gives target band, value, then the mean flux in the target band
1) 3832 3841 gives 3.6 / 23.7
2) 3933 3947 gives 5.8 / 27.4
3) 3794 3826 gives -4.8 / 43.1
